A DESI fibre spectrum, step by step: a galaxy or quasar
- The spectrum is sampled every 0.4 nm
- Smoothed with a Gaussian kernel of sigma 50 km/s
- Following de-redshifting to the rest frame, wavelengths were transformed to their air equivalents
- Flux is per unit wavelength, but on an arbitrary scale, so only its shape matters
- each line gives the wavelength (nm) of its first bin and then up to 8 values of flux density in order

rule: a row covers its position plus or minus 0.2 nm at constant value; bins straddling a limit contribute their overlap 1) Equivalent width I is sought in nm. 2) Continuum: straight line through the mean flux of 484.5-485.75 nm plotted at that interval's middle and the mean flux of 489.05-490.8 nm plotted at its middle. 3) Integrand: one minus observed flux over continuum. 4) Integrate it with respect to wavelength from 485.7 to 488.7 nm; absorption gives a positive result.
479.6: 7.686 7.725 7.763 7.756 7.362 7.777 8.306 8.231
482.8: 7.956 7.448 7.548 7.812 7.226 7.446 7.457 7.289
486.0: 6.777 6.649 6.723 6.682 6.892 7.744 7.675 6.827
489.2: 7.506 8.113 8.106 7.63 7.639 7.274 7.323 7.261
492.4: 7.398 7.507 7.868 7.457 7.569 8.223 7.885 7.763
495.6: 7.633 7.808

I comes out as 0.22 nm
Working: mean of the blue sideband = 7.39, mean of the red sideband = 7.83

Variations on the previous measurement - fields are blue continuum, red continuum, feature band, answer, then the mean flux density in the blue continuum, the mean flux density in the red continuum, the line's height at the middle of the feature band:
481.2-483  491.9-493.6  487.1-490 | 0.10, 7.99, 7.52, 7.7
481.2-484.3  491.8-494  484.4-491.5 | 0.31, 7.81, 7.5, 7.66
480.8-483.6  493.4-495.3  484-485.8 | 0.09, 7.82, 7.78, 7.81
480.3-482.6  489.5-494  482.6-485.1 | 0.08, 7.87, 7.59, 7.8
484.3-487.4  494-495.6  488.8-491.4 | -0.08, 7.02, 7.87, 7.43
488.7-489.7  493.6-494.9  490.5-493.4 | 0.07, 7.48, 7.83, 7.67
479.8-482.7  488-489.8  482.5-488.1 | 0.31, 7.85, 7.55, 7.69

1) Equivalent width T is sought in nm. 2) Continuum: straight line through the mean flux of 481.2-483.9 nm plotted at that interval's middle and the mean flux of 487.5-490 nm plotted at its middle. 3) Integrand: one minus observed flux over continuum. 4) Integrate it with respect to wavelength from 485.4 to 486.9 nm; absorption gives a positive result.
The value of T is 0.16 nm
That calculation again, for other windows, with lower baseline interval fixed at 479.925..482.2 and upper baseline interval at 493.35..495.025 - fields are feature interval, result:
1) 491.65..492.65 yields 0.058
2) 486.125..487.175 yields 0.147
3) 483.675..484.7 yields 0.035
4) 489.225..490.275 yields -0.026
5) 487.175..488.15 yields 0.080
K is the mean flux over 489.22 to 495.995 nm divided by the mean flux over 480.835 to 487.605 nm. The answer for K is 1.03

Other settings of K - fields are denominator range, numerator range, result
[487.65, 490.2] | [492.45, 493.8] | 1.00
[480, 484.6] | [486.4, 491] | 0.95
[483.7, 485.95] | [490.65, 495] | 1.02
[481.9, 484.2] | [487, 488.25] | 0.91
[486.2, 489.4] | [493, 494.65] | 1.10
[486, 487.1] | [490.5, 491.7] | 1.11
